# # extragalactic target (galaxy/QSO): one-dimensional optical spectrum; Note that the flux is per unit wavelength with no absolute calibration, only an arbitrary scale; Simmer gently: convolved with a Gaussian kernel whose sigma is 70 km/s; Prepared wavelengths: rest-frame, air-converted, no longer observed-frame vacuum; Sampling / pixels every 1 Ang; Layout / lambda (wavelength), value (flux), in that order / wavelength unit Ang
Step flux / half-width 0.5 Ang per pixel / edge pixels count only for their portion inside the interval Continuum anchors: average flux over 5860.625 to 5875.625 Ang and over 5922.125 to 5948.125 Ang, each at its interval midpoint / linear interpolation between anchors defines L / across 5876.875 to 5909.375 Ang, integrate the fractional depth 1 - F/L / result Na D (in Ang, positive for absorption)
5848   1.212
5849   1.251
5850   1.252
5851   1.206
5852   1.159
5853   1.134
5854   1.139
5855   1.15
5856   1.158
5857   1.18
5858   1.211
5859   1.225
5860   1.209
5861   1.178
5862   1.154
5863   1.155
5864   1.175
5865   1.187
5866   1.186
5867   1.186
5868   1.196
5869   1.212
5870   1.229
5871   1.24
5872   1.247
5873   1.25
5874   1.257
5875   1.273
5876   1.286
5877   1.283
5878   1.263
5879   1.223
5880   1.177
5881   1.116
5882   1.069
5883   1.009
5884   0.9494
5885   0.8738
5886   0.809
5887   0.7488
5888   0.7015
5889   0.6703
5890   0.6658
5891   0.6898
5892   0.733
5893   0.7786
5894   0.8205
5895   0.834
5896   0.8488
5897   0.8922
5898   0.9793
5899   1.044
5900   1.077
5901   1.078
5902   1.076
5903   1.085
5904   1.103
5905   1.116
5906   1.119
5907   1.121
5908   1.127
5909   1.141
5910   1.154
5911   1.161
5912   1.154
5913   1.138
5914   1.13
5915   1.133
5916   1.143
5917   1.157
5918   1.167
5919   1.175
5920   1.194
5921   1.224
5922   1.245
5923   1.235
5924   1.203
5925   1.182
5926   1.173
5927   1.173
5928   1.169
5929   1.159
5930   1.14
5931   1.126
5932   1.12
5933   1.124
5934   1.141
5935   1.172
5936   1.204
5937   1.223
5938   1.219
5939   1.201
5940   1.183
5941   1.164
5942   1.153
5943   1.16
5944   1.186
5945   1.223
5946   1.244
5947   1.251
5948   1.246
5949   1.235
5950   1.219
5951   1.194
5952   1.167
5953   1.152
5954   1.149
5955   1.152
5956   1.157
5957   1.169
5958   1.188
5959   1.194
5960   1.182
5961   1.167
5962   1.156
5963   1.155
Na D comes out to 6.2 Ang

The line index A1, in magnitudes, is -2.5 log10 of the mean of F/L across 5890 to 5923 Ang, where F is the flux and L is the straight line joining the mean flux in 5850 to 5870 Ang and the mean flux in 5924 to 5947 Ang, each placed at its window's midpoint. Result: 0.12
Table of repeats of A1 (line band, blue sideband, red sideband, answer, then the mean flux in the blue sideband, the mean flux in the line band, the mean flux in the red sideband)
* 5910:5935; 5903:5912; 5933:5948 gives -0.01 mag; 1.13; 1.17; 1.19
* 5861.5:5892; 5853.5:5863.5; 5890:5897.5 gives -0.10 mag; 1.18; 1.08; 0.791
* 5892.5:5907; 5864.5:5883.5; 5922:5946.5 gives 0.20 mag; 1.2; 0.994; 1.18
